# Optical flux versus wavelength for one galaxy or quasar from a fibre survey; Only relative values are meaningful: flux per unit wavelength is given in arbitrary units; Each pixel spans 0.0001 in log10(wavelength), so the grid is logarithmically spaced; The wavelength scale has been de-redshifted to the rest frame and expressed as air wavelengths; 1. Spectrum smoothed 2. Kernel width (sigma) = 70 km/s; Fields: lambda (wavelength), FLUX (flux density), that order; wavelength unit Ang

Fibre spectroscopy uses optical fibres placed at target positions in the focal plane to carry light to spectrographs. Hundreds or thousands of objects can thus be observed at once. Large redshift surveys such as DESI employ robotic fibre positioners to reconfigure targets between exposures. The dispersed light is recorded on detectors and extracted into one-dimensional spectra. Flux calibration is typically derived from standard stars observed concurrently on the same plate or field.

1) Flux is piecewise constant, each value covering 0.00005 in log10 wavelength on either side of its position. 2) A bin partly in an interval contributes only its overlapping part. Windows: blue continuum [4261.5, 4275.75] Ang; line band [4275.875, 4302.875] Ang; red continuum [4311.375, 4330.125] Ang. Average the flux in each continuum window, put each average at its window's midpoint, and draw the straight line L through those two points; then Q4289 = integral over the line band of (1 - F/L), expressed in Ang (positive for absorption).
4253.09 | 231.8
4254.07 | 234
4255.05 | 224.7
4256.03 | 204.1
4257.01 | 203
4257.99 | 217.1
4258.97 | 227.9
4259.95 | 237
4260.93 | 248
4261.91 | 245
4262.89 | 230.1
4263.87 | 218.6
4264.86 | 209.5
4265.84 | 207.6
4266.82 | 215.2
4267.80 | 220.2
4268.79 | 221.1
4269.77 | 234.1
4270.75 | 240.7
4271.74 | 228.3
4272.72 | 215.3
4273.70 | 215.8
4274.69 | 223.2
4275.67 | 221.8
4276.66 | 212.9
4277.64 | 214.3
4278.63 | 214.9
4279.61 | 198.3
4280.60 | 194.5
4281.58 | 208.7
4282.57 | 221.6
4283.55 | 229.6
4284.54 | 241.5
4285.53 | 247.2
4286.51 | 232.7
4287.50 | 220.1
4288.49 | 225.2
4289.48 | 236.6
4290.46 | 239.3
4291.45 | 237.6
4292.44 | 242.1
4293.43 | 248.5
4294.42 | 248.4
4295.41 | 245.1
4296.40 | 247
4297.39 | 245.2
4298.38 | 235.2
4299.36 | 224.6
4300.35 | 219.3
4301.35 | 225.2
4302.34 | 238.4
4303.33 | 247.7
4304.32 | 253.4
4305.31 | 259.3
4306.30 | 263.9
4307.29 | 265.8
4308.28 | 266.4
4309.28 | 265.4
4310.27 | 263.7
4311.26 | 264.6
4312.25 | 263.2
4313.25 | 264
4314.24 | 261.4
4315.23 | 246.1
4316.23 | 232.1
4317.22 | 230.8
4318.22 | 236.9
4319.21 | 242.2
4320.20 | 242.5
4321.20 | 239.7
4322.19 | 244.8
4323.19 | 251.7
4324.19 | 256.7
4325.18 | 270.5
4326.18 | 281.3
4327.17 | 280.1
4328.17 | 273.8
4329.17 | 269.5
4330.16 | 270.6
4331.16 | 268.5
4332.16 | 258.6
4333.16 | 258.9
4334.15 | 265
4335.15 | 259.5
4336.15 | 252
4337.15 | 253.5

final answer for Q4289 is 0.76 Ang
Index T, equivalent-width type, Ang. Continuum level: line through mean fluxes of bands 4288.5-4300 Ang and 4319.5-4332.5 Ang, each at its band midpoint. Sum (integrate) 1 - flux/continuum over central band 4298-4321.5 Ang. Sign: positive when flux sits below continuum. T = 0.2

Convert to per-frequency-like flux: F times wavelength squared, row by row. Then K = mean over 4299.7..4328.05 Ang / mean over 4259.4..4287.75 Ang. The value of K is 1.15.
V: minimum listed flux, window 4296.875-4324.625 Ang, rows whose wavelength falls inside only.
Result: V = 219.3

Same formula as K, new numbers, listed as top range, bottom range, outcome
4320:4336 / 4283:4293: 1.14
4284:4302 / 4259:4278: 1.07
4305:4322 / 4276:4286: 1.18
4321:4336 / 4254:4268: 1.22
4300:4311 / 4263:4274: 1.16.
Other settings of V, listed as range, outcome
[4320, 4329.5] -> 239.7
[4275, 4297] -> 194.5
